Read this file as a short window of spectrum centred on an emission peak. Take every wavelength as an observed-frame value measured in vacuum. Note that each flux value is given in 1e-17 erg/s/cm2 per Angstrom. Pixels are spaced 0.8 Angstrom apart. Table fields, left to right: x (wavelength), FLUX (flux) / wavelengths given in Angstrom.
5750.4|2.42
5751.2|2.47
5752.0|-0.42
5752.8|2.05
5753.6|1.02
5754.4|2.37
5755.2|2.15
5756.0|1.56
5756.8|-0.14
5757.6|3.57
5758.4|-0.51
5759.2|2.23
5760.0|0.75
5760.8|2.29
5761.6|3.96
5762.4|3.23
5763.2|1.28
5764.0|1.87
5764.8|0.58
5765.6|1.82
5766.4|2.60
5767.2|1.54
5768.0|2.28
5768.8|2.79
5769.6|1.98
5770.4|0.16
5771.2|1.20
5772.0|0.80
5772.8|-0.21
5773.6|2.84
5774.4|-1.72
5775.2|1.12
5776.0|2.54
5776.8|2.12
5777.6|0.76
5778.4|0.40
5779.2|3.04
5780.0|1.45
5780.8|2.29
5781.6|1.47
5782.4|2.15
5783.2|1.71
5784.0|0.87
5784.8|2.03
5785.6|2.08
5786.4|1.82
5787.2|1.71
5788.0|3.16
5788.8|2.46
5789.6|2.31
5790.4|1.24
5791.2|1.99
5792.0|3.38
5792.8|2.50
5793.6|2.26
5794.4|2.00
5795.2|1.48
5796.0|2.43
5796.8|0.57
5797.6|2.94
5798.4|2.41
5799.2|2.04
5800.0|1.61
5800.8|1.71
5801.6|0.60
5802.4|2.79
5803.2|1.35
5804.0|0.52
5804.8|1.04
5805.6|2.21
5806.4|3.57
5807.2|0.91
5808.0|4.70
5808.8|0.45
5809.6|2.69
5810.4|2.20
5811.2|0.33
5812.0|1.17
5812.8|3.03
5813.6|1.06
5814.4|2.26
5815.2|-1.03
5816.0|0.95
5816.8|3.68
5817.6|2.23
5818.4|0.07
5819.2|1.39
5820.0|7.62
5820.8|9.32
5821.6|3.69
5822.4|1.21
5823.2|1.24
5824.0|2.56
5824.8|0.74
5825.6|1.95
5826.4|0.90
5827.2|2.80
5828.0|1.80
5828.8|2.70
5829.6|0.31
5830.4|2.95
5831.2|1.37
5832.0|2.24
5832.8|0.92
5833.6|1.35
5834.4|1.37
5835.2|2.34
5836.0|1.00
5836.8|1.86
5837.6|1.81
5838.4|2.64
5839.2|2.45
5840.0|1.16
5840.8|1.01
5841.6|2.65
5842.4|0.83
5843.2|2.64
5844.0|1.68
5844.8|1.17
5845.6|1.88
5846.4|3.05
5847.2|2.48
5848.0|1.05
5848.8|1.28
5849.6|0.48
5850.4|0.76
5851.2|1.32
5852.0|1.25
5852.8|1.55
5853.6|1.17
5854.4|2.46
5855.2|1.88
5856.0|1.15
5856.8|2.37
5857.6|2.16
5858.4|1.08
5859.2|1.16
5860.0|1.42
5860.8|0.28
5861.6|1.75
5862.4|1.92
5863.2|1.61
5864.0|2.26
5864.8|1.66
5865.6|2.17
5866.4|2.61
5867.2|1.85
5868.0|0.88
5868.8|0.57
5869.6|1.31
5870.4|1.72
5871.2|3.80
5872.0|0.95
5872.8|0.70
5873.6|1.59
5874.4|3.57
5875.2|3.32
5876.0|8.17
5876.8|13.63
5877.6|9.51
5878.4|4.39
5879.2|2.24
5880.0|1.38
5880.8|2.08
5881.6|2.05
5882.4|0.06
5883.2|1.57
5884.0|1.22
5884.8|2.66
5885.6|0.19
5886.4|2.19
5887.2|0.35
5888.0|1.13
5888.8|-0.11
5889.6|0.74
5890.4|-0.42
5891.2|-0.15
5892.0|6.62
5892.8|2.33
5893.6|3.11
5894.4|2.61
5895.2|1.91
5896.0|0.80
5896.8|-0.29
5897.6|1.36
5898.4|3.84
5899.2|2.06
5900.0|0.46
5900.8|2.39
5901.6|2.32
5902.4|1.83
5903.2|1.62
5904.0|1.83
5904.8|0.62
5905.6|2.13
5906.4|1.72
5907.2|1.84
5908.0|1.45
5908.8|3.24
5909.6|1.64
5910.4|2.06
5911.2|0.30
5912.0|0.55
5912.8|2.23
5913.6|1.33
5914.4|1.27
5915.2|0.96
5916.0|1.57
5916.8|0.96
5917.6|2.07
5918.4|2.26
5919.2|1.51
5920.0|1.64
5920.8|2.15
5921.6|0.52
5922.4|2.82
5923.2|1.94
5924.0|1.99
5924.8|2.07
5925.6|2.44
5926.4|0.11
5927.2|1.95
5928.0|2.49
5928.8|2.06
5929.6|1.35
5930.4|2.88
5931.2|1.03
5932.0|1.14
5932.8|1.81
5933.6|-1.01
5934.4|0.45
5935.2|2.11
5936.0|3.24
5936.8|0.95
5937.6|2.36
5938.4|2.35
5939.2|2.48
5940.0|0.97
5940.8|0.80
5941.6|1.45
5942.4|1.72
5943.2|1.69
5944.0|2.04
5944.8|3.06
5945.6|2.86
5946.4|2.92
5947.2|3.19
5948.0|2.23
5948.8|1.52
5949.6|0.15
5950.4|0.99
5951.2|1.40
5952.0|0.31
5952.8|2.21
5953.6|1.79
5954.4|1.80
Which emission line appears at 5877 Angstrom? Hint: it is [O III] 5007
